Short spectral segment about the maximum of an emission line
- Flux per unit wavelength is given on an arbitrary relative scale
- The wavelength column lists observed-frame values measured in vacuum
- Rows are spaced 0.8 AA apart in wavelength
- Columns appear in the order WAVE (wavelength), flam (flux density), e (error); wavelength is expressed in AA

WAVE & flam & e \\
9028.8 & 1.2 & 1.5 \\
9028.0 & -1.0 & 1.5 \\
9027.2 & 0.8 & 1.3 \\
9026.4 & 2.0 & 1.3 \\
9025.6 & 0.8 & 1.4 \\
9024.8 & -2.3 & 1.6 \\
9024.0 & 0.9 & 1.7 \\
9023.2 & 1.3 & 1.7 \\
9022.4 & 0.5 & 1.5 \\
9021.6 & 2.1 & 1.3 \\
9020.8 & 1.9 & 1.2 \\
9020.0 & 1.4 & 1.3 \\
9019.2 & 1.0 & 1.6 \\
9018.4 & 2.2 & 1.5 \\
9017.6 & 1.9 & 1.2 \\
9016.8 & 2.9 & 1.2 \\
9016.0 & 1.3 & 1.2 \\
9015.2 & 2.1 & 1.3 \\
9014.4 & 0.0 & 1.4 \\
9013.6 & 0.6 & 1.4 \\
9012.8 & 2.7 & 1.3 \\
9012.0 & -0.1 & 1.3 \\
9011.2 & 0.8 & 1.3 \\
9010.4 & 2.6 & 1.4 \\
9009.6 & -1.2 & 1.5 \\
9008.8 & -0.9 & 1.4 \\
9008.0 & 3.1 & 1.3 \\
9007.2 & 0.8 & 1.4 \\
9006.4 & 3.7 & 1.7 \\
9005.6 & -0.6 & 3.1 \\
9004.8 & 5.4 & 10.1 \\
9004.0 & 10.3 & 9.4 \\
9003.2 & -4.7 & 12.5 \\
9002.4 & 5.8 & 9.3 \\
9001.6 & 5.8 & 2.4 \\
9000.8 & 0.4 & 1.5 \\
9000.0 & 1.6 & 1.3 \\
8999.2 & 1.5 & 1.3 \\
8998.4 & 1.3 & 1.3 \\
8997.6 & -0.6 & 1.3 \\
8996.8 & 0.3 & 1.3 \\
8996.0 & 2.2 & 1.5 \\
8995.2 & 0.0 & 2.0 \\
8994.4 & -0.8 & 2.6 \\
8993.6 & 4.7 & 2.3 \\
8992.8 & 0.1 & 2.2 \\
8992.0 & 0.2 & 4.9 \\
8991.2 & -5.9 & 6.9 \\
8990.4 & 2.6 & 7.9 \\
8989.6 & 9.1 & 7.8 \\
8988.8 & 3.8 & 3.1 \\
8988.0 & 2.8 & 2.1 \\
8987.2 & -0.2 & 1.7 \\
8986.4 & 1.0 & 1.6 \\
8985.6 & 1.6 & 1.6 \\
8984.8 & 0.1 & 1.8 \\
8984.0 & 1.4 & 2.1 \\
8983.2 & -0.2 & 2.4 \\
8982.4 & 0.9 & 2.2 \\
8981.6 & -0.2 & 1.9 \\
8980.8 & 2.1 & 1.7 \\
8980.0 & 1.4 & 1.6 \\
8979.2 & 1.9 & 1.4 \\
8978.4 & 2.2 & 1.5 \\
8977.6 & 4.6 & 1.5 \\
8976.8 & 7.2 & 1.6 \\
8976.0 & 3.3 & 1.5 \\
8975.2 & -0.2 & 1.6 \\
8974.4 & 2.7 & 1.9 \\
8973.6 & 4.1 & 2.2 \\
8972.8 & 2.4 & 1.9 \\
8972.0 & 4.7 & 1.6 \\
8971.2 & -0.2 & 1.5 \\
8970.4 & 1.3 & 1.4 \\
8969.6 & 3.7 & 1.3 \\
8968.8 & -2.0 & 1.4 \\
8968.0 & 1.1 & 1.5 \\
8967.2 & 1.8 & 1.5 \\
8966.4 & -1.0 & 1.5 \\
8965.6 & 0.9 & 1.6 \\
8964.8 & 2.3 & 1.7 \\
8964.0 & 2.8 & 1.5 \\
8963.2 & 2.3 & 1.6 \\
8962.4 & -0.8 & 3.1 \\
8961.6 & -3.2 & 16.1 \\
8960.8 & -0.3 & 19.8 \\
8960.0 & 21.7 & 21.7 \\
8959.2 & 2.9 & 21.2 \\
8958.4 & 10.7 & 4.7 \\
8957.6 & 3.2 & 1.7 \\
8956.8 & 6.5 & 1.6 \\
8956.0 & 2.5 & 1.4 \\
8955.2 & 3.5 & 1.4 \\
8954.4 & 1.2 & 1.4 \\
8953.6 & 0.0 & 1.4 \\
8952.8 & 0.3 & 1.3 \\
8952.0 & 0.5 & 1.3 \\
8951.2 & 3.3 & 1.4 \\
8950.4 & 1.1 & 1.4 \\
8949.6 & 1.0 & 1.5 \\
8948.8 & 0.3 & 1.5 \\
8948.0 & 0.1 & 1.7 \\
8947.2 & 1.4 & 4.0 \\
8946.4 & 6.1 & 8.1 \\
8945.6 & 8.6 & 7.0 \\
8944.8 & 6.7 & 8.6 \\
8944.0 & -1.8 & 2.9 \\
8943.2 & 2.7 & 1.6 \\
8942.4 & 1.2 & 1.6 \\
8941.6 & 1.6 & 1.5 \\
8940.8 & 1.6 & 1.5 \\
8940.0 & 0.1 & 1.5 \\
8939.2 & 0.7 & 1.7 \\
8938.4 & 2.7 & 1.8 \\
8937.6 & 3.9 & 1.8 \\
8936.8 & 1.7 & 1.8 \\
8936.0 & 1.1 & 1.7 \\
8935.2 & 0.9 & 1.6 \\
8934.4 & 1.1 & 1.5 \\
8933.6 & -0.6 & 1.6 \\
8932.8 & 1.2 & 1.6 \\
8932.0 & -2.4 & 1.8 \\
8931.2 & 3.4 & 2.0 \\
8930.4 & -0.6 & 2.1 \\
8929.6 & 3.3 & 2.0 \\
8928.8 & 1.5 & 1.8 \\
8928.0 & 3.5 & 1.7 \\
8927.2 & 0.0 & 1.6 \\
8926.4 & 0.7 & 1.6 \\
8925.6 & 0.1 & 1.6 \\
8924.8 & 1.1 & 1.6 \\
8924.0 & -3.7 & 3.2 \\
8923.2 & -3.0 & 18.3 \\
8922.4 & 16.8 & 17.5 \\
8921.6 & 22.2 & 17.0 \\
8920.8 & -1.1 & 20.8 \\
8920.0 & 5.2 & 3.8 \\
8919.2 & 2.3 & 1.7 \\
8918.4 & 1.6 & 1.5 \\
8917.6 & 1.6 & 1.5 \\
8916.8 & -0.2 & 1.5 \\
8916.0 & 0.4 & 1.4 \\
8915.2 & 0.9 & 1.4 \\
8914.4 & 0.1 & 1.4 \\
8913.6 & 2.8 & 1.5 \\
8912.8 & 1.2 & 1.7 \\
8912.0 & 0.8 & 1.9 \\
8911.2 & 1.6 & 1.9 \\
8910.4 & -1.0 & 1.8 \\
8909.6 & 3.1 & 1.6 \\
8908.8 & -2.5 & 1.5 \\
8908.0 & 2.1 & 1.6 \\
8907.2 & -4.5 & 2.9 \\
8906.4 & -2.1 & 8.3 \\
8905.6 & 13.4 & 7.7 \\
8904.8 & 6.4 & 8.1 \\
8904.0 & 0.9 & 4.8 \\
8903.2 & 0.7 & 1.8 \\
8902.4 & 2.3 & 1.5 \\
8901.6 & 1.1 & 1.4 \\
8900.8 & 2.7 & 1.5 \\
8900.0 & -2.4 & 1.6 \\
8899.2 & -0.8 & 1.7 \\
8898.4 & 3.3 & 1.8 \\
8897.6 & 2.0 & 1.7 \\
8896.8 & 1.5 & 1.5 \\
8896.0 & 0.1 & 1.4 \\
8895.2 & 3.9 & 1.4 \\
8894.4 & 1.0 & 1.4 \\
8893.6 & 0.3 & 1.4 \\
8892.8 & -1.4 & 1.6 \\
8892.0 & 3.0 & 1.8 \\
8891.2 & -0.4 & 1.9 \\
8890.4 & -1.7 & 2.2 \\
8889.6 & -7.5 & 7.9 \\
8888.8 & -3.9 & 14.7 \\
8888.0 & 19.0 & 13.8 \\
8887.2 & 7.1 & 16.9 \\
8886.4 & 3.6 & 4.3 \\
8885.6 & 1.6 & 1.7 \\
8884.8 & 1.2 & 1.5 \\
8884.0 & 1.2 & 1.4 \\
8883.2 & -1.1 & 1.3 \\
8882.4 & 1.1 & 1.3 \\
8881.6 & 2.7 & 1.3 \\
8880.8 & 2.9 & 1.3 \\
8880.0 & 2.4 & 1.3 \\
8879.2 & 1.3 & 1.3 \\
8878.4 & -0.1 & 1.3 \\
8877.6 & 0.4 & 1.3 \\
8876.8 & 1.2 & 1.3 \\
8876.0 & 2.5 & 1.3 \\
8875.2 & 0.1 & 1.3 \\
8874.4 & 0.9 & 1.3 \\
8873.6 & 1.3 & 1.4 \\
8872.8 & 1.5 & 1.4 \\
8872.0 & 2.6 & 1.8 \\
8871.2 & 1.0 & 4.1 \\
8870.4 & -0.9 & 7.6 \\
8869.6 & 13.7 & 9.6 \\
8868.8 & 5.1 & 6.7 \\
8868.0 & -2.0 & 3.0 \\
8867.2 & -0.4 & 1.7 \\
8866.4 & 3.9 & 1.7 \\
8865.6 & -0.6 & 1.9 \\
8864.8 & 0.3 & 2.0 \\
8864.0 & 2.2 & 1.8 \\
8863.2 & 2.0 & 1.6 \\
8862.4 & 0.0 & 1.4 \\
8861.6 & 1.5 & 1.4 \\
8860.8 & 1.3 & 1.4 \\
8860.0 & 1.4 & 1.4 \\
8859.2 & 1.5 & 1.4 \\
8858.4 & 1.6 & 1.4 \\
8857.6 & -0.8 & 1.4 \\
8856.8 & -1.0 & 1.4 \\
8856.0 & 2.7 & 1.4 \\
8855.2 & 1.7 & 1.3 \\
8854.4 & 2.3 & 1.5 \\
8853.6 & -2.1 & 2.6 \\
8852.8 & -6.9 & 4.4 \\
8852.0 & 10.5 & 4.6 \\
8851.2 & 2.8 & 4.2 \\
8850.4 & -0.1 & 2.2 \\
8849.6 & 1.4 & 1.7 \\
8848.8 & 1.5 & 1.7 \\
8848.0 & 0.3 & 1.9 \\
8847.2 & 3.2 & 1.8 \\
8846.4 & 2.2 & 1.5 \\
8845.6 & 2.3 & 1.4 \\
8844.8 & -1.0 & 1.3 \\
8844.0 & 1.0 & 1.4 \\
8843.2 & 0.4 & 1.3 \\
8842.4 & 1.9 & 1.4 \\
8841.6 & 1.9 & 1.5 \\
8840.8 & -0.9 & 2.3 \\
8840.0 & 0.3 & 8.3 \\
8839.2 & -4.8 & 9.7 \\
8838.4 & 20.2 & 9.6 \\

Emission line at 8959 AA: [S II]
